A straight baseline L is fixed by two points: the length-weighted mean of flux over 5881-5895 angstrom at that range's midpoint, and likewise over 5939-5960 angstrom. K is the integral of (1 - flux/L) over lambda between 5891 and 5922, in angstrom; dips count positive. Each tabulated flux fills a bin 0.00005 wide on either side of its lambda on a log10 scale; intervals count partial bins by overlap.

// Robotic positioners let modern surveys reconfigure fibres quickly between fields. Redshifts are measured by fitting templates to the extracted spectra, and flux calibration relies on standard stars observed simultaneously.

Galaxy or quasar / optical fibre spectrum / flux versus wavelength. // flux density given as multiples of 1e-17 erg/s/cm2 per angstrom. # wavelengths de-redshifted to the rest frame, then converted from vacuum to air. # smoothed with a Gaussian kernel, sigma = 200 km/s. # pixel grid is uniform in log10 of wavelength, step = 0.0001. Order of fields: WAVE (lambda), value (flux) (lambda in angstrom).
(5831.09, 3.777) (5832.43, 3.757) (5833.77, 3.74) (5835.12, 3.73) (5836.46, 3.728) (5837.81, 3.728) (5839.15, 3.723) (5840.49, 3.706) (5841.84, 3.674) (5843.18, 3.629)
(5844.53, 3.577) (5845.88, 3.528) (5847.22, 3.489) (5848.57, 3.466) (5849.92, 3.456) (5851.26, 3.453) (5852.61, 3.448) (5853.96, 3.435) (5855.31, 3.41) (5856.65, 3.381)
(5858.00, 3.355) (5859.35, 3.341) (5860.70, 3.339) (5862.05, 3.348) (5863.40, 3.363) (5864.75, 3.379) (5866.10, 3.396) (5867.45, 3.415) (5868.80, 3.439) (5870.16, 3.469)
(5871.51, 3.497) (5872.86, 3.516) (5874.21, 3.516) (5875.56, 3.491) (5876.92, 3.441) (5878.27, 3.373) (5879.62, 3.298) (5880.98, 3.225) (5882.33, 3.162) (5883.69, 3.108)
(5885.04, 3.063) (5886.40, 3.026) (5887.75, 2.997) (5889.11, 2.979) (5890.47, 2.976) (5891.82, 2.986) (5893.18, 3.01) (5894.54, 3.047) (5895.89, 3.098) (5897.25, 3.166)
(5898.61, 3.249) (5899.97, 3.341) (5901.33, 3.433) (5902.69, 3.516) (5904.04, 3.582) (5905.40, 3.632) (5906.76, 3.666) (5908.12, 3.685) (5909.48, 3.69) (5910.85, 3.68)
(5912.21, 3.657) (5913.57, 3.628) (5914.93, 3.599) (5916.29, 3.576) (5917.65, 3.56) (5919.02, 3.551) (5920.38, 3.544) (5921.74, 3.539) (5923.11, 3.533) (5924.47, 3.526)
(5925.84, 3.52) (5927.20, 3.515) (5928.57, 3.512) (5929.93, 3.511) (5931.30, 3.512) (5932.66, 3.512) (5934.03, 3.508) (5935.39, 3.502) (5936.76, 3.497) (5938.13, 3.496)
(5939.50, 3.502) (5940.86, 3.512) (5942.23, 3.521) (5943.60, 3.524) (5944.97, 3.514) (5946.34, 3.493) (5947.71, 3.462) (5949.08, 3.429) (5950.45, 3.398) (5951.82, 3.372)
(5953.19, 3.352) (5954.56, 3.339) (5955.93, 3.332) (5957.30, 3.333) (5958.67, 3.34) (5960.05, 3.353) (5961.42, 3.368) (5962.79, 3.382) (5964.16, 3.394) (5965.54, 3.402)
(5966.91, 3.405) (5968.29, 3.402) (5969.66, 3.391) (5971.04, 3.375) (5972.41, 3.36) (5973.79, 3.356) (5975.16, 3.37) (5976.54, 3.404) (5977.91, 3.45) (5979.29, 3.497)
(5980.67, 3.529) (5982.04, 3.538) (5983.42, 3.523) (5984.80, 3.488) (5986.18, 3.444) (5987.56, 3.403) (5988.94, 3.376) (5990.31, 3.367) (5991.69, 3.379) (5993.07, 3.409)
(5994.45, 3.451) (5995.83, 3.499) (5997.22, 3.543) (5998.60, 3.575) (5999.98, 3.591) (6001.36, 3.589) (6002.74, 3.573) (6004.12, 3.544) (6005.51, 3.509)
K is -2.8 angstrom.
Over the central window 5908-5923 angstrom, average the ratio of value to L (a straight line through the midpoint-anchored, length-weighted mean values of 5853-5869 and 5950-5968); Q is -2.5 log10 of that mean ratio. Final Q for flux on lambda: -0.07 mag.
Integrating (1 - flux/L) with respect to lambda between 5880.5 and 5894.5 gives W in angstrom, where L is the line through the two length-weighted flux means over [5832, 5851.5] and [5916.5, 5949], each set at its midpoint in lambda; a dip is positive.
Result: 2.0 angstrom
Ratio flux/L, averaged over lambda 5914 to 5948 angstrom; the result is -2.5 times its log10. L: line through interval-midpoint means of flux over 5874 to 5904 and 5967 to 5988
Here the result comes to -0.07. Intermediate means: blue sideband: 3.21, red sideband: 3.43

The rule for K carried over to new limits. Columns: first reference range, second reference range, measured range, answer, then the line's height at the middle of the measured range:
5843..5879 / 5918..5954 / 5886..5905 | 1.6 angstrom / 3.46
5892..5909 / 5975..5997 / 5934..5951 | -0.4 angstrom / 3.4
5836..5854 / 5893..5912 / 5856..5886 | 1.3 angstrom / 3.51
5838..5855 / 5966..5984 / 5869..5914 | 2.2 angstrom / 3.51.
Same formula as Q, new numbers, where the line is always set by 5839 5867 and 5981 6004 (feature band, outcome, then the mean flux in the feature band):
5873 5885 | 0.05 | 3.32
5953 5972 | 0.04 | 3.37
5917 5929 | -0.02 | 3.53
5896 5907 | 0.02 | 3.42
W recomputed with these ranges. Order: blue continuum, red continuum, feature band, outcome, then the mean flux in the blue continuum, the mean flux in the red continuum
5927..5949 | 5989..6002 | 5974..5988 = 0.1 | 3.5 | 3.48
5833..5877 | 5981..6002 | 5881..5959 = 1.9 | 3.5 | 3.48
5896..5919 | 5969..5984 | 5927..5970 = 0.4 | 3.53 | 3.44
